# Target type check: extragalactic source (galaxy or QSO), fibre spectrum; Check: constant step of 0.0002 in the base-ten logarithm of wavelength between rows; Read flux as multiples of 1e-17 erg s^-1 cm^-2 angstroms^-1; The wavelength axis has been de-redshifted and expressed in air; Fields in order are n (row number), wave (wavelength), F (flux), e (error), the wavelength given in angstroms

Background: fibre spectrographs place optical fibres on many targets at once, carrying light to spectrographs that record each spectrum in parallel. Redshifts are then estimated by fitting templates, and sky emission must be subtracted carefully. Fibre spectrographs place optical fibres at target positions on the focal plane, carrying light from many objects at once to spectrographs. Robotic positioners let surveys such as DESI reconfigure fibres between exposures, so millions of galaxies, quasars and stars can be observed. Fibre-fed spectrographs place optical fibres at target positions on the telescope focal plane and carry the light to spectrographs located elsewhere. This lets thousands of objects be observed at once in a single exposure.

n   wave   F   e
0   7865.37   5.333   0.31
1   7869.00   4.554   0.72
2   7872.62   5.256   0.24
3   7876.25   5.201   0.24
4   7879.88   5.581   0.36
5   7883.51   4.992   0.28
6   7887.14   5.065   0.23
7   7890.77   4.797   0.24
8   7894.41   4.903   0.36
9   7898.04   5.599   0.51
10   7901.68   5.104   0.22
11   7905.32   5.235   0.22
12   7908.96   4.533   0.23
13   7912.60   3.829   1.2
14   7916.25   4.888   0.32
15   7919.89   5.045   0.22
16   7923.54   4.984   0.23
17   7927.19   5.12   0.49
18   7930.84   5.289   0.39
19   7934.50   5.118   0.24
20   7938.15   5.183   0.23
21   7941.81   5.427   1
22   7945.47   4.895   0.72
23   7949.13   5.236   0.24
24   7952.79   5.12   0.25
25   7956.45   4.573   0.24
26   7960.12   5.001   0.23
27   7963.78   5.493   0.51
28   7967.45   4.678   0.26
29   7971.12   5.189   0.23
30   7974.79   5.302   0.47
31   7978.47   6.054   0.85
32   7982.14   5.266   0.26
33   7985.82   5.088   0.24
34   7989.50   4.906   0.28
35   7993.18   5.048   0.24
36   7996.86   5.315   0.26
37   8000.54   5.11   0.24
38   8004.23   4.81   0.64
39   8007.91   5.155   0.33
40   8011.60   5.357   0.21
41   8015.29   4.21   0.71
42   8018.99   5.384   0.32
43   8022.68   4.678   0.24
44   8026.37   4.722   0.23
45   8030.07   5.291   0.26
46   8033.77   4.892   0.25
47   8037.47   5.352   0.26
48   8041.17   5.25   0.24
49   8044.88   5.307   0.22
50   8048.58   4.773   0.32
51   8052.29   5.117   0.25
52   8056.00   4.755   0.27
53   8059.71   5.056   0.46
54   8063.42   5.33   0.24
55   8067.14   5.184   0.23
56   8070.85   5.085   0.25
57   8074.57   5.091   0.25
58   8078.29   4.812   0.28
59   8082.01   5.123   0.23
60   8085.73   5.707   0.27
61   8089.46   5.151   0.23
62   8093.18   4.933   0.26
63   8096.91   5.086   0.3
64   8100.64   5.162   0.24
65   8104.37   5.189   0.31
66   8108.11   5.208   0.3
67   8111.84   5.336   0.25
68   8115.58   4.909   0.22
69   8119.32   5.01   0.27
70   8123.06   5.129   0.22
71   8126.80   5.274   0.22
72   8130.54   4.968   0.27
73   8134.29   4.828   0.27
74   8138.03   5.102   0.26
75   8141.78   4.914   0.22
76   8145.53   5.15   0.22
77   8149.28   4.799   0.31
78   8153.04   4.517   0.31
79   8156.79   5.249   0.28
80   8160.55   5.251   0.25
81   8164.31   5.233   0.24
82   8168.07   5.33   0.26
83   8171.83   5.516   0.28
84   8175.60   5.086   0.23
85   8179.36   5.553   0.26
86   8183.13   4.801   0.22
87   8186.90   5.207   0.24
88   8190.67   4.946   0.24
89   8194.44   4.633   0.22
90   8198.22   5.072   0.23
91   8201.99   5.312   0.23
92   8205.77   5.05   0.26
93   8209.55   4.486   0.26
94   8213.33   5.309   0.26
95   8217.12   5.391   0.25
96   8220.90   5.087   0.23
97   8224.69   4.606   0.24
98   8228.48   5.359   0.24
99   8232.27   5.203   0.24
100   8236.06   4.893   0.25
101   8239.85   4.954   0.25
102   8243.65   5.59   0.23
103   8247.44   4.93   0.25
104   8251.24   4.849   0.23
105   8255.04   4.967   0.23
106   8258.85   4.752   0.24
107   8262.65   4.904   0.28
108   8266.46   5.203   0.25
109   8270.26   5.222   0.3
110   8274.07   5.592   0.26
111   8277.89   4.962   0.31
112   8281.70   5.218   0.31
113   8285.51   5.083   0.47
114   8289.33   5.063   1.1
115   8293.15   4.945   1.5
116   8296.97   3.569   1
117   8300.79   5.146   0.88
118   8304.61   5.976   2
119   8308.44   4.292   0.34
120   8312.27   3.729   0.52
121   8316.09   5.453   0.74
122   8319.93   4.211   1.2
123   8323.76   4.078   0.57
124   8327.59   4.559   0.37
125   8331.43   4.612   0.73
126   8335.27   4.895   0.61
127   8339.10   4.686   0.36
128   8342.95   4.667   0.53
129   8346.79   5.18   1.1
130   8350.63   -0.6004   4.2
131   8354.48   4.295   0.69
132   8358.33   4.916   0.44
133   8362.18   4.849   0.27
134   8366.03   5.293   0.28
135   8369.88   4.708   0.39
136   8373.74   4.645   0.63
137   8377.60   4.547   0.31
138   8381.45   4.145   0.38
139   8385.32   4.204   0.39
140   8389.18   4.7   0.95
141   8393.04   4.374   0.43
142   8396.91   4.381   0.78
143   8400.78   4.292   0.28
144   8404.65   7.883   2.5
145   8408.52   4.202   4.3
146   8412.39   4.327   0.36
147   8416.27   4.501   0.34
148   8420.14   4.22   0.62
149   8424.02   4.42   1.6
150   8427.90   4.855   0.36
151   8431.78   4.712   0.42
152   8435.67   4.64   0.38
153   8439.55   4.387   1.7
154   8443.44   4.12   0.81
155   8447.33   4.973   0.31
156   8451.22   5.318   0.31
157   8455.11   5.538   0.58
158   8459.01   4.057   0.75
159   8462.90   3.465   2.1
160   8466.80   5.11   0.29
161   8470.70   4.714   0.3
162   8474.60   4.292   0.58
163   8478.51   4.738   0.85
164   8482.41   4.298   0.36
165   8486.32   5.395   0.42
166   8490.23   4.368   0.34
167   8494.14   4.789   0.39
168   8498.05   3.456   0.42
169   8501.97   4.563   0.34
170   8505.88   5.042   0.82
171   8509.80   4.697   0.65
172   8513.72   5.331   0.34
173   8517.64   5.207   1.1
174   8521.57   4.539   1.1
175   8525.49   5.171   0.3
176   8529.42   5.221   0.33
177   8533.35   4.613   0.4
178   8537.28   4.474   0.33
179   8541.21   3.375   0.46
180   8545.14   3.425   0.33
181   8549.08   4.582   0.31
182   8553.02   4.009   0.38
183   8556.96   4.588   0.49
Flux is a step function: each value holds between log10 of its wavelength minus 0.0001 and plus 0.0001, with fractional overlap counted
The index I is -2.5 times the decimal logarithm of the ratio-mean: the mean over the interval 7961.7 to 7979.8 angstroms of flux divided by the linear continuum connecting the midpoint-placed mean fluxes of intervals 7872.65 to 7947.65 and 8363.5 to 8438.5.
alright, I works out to -0.07 mag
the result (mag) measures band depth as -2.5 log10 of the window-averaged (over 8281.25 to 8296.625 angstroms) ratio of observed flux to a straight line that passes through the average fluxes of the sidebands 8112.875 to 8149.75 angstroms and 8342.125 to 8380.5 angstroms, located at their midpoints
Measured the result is -0.10 mag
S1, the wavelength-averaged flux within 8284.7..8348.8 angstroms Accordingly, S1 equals 4.7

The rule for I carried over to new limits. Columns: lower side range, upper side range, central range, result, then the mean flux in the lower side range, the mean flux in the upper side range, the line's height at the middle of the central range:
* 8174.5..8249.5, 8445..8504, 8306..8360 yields 0.15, 5.07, 4.6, 4.86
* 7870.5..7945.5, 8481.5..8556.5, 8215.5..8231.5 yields -0.07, 5.05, 4.56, 4.8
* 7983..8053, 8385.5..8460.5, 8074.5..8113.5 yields -0.04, 5.04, 4.72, 4.98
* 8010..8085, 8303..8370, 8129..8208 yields -0.06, 5.05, 4.42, 4.78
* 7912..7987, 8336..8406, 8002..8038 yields 0.01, 5.11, 4.49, 5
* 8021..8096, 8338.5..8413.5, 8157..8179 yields -0.09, 5.08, 4.48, 4.88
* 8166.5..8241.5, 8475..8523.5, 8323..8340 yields 0.07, 5.09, 4.69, 4.92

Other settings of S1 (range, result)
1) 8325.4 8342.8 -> 4.68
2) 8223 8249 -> 5.08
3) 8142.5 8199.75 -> 5.09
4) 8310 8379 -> 4.37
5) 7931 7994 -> 5.16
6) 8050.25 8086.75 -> 5.11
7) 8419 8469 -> 4.61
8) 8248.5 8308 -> 5.01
